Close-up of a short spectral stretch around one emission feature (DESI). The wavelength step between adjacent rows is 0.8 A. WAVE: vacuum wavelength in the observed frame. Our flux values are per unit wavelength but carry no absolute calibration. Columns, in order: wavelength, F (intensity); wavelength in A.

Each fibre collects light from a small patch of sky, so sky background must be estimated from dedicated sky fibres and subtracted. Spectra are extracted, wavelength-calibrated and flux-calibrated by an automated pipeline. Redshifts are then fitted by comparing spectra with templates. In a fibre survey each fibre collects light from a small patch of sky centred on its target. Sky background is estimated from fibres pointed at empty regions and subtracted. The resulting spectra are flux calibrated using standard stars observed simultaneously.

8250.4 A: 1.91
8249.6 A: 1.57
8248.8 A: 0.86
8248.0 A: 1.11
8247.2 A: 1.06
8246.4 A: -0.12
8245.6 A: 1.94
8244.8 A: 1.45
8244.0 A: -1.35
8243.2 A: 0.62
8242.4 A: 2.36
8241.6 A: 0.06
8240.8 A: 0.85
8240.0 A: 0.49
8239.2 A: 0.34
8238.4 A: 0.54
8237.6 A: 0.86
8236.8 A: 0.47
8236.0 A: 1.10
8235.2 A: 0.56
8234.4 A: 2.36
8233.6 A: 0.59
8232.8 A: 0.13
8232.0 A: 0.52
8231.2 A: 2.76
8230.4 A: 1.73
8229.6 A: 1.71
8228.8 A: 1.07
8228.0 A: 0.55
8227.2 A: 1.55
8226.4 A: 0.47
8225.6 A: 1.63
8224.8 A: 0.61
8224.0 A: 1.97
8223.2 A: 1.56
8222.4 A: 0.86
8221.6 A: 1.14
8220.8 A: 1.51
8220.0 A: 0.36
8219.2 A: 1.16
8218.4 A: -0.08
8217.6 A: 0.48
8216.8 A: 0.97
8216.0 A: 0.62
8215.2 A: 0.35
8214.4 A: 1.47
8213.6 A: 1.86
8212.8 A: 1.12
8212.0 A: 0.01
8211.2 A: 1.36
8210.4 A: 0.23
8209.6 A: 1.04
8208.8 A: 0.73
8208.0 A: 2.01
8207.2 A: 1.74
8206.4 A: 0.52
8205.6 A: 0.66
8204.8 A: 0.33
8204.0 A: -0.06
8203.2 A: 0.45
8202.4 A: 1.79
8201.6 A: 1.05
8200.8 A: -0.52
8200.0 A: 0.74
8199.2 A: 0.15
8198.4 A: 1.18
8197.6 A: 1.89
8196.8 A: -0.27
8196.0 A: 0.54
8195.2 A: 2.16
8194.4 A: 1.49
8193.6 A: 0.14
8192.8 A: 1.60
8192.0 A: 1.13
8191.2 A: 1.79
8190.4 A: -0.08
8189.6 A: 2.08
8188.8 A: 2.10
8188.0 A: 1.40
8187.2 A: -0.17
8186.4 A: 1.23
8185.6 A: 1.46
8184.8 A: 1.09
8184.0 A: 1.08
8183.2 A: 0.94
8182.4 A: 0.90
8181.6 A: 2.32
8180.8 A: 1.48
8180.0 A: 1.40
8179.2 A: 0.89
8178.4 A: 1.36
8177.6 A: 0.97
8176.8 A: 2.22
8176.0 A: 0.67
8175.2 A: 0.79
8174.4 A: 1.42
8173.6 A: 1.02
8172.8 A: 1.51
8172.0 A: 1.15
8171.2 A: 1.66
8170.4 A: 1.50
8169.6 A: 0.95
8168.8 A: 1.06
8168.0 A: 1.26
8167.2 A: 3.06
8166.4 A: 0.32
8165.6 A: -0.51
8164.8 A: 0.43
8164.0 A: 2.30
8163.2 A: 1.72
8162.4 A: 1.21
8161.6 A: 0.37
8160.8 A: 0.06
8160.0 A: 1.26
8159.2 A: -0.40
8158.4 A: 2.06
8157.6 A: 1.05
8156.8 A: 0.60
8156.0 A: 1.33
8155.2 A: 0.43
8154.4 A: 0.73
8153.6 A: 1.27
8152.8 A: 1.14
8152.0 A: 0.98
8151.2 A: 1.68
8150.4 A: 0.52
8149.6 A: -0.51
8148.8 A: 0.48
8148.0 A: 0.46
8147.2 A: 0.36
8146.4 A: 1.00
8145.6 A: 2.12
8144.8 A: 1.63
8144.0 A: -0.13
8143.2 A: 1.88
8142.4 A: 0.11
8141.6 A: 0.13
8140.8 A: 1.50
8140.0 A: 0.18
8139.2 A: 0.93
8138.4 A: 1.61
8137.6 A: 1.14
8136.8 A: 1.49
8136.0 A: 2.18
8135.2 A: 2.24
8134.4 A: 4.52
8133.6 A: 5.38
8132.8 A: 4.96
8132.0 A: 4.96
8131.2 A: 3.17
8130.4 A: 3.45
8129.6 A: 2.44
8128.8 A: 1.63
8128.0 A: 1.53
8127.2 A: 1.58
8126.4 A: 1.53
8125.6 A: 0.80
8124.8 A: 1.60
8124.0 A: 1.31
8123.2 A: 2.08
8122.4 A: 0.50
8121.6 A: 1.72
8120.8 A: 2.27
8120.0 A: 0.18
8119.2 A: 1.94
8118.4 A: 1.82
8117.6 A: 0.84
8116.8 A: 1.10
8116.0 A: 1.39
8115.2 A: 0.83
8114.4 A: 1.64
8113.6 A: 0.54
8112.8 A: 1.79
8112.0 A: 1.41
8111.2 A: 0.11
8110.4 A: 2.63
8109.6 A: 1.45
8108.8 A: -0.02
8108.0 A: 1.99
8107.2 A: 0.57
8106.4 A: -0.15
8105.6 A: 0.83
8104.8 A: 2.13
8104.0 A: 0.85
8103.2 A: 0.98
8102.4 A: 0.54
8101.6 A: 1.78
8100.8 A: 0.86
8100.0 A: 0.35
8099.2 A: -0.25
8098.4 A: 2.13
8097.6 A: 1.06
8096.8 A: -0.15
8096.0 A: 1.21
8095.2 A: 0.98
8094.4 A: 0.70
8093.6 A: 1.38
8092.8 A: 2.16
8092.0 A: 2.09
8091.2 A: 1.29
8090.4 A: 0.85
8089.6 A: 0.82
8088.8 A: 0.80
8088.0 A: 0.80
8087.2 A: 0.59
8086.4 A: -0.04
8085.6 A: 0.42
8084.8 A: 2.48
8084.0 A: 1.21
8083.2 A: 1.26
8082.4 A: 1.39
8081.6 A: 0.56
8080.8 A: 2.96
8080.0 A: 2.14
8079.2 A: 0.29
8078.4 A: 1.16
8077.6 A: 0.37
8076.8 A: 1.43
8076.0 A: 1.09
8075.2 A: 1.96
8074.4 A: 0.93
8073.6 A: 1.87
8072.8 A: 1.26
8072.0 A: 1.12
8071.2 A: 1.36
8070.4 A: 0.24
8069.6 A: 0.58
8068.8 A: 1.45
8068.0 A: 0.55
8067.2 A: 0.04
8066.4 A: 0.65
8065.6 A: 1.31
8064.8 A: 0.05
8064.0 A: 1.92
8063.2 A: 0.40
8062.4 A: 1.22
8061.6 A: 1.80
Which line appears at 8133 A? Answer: Hgamma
